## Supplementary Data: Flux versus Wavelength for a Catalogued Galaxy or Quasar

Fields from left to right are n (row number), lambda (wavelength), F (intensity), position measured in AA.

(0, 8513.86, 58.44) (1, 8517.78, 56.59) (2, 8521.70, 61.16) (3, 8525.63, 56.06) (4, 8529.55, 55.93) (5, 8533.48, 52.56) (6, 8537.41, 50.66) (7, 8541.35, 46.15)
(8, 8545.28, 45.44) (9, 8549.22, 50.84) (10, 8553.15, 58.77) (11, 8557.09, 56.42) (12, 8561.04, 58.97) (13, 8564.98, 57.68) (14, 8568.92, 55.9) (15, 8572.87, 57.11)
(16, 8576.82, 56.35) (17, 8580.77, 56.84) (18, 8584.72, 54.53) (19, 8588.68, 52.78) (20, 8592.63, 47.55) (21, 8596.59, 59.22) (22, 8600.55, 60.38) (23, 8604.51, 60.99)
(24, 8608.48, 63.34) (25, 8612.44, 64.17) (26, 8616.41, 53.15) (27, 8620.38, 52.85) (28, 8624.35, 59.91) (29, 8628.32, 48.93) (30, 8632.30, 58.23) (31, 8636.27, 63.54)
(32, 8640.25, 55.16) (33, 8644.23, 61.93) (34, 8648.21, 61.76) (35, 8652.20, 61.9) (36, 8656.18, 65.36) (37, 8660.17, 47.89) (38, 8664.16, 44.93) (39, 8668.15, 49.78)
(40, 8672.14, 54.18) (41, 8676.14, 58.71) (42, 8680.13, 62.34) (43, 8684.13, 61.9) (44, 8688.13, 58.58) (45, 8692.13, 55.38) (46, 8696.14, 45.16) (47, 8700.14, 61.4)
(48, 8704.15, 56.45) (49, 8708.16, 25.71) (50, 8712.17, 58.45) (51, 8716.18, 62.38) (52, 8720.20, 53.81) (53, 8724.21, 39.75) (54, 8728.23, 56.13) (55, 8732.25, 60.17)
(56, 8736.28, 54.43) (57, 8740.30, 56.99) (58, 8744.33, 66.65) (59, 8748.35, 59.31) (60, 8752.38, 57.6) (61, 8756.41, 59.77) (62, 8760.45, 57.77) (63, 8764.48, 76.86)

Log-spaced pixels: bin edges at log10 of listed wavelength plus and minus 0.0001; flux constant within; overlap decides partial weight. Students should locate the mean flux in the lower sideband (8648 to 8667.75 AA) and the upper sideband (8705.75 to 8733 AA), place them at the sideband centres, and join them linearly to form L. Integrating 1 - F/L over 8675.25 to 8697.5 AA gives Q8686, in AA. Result -1.7 AA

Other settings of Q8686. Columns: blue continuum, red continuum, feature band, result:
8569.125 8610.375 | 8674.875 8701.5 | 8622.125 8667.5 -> 0.19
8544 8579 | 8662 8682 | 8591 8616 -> -1.91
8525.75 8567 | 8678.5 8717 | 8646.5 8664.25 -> -1.09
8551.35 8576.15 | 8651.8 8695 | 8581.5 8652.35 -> -1.19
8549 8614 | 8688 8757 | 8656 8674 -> 1.50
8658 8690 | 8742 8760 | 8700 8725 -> 2.92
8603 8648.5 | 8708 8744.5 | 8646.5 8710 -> 2.03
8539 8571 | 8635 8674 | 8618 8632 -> 0.33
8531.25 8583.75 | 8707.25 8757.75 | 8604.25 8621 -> -1.43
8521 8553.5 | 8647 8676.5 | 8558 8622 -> -4.03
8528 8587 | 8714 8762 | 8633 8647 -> -1.15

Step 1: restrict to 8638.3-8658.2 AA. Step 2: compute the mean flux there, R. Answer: 61.2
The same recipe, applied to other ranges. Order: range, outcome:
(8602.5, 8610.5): 62.2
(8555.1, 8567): 57.7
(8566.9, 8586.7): 56.2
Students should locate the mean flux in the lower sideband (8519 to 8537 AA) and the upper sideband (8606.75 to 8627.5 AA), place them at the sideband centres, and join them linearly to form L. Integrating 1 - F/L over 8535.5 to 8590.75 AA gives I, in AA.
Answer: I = 2.6 AA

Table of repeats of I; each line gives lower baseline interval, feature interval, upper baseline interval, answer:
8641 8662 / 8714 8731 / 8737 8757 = 1.80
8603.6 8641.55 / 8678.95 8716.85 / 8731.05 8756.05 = 2.84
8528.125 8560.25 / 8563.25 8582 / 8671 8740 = -1.46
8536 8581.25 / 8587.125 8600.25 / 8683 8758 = 0.08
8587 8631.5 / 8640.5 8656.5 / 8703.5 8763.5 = -1.52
